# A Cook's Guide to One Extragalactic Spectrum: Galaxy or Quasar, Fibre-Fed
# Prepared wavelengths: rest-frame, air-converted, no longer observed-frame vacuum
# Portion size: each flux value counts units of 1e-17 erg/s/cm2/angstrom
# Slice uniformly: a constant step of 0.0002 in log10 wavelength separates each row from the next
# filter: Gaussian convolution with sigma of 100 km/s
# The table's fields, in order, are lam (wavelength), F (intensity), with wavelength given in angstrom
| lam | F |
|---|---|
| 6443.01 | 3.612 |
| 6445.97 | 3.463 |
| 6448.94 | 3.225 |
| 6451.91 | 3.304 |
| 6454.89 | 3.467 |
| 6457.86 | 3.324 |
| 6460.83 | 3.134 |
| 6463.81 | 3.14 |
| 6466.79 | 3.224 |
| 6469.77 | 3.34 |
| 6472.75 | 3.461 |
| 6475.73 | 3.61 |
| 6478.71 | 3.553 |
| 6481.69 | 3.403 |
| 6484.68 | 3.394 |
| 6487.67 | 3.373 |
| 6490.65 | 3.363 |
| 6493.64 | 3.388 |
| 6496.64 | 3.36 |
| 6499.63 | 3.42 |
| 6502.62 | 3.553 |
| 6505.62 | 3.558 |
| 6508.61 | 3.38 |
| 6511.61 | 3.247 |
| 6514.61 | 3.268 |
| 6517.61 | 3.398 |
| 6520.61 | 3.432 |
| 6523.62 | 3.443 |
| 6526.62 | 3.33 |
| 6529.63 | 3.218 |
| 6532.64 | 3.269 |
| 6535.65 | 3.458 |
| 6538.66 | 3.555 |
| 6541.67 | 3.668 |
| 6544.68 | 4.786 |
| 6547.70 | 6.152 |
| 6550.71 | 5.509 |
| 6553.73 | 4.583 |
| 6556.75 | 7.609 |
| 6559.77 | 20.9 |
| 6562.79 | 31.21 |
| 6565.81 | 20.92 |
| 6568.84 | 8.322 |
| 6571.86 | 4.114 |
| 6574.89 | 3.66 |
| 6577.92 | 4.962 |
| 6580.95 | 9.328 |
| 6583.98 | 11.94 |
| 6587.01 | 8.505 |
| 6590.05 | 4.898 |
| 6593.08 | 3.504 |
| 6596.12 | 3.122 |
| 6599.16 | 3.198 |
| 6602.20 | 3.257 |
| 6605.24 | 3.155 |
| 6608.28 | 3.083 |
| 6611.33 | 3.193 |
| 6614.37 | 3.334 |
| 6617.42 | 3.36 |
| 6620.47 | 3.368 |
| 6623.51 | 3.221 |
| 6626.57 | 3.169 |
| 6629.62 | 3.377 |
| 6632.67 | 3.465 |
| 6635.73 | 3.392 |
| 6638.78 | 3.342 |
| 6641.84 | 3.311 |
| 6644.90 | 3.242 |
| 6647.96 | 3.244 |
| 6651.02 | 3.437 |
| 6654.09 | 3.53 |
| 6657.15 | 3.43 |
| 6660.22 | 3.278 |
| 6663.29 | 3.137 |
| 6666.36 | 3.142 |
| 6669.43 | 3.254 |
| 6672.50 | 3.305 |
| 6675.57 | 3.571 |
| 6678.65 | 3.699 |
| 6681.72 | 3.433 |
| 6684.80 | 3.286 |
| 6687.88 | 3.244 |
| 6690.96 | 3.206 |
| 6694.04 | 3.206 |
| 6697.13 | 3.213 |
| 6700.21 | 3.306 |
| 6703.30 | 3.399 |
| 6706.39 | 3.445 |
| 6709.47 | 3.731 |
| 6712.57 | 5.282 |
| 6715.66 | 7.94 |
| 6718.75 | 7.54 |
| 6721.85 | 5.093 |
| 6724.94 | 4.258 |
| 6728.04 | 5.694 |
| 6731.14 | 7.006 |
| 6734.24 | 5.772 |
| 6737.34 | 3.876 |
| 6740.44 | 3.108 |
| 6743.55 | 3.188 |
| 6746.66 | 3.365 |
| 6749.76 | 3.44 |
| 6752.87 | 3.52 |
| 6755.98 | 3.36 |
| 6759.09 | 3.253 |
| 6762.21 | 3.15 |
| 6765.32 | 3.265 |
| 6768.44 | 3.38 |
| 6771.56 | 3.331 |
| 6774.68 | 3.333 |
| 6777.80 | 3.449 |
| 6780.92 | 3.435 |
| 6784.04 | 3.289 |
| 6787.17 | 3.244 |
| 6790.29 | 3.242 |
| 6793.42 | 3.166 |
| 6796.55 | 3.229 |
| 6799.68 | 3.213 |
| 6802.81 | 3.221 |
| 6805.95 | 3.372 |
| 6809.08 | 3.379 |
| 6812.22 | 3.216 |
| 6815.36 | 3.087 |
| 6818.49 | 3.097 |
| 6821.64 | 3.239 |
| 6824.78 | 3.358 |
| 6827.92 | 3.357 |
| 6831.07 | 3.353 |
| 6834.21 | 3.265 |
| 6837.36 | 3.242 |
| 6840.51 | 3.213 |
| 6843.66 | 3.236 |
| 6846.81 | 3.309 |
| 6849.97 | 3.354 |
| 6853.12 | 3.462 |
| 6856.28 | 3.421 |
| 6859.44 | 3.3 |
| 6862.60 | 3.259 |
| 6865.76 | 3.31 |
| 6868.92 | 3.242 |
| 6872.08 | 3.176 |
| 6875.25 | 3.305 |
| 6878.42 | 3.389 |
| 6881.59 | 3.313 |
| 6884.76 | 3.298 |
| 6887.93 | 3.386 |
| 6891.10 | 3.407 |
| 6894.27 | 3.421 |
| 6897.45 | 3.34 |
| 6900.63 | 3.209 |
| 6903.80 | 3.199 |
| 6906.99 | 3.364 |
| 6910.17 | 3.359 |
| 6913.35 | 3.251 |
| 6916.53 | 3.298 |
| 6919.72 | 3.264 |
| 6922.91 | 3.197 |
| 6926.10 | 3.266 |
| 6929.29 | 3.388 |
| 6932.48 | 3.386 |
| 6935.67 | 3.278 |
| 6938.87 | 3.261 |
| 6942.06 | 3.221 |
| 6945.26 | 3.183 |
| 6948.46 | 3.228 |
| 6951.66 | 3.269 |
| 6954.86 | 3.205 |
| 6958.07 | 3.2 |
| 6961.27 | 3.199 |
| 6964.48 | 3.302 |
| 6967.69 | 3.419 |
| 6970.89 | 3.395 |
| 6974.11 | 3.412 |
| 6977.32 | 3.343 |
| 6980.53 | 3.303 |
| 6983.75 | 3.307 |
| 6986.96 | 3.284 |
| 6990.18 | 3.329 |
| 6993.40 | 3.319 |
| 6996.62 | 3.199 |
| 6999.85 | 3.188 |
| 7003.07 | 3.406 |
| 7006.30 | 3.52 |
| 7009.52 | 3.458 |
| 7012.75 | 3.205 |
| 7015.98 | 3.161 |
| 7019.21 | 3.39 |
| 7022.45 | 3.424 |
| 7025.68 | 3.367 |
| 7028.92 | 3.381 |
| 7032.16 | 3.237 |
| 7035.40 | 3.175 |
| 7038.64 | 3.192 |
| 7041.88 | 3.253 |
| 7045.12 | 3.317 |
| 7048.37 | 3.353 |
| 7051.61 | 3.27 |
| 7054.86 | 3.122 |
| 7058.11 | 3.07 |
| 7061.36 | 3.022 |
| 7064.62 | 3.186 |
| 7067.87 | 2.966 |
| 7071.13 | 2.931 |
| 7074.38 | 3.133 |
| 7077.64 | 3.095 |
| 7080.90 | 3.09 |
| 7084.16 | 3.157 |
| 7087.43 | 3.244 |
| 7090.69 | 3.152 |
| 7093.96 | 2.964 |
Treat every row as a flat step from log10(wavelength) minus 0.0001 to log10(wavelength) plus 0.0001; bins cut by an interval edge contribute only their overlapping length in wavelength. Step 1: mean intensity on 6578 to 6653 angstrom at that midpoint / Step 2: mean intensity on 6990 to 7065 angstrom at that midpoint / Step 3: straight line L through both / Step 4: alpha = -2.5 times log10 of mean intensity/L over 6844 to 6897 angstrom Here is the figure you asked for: 0.09 mag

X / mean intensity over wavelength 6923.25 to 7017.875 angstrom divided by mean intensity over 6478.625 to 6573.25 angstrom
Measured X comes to 0.6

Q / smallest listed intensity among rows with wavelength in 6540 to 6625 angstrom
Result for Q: 3.083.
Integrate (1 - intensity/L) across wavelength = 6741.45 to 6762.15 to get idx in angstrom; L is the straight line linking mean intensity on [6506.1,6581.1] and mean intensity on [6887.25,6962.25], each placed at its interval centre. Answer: 6.6 angstrom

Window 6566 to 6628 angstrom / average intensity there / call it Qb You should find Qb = 5.08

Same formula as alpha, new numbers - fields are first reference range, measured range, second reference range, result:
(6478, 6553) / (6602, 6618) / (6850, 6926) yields 0.11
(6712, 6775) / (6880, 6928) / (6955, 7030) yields 0.12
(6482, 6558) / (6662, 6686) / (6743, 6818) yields 0.05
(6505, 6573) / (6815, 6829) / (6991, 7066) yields 0.43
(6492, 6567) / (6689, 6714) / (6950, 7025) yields 0.40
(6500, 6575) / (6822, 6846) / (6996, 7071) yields 0.37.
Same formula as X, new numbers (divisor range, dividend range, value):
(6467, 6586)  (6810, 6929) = 0.56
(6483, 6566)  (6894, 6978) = 0.56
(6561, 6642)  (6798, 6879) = 0.53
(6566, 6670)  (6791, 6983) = 0.75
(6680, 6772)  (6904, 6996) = 0.81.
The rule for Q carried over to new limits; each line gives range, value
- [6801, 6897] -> 3.087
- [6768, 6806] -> 3.166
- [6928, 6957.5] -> 3.183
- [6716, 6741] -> 3.108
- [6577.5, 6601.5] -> 3.122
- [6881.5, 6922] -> 3.199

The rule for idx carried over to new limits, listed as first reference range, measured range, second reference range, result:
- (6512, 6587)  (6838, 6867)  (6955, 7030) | 8.12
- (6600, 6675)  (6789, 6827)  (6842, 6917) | 0.85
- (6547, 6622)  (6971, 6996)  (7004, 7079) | 2.87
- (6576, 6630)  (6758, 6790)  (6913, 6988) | 5.09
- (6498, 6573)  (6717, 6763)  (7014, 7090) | 7.68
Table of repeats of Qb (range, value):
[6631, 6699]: 3.33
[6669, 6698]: 3.35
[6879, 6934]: 3.32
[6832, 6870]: 3.3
